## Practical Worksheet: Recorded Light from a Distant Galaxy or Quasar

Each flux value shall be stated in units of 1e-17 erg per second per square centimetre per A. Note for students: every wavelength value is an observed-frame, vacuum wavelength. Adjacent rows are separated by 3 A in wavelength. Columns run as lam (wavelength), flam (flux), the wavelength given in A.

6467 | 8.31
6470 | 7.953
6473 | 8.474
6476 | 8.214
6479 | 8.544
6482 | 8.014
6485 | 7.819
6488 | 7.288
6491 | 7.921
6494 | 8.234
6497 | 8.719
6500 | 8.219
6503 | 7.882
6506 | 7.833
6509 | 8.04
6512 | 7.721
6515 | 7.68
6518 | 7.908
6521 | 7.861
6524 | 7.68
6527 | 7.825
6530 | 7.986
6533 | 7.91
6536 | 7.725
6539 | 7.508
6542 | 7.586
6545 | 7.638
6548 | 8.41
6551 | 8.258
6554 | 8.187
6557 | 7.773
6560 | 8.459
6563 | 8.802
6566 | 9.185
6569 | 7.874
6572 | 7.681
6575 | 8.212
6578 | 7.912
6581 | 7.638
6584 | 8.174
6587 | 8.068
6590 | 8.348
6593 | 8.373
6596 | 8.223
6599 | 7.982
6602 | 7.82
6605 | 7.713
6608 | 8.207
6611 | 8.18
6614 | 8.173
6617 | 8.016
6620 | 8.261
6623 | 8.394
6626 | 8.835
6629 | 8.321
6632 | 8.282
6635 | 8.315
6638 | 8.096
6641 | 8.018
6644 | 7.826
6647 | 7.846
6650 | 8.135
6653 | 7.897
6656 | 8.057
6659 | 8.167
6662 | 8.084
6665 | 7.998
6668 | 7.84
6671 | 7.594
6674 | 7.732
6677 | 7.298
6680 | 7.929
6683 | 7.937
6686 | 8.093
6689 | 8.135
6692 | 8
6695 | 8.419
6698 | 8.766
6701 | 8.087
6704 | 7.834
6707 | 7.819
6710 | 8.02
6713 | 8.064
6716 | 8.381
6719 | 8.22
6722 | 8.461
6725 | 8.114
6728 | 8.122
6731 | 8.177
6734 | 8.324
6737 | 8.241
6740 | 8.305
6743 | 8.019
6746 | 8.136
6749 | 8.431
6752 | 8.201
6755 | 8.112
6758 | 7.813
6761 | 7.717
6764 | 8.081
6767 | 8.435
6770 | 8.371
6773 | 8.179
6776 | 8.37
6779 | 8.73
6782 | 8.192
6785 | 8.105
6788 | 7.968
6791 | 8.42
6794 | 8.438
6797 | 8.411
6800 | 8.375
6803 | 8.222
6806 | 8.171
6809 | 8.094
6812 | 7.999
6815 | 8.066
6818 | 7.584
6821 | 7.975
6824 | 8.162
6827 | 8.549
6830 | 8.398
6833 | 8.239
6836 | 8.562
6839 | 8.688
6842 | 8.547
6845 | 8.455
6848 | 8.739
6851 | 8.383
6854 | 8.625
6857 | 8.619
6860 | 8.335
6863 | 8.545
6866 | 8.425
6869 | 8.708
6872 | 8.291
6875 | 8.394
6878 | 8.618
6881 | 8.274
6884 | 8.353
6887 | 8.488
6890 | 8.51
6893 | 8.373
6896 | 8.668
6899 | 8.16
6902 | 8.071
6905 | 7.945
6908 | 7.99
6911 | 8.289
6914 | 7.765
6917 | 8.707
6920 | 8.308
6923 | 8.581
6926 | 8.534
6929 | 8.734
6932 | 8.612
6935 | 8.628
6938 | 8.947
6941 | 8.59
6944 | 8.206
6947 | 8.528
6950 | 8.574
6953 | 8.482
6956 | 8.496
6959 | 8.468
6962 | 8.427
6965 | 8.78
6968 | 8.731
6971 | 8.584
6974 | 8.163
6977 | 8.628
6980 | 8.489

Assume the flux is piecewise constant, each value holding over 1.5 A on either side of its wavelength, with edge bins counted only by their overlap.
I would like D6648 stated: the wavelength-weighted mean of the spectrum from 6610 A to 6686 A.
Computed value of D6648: 8.05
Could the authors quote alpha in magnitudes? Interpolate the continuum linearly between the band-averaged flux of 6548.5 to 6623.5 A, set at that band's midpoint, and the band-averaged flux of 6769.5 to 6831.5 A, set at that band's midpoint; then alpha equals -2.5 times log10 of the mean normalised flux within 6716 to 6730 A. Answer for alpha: -0.01 mag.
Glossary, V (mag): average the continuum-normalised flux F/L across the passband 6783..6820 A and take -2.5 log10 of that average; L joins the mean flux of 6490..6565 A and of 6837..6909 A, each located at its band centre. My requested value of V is 0.02 mag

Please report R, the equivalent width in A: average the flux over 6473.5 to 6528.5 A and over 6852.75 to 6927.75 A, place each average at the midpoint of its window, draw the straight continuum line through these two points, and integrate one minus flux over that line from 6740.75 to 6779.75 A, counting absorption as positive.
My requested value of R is 0.3 A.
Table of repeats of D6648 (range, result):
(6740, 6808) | 8.22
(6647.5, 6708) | 7.99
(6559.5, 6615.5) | 8.15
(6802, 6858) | 8.32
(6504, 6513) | 7.87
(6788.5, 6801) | 8.38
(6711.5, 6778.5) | 8.2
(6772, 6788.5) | 8.28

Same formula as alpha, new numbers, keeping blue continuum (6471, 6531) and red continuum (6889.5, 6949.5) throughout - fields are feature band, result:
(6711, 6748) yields 0.001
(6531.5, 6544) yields 0.048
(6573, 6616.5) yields 0.003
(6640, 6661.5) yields 0.020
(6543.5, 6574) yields -0.024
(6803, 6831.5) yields 0.025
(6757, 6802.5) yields 0.003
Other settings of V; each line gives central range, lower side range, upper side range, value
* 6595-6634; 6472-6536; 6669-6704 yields -0.027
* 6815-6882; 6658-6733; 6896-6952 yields -0.015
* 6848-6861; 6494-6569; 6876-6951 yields -0.022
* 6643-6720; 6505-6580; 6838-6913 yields 0.021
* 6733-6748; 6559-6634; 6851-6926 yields 0.011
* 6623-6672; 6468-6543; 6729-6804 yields 0.001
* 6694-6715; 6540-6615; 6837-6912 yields 0.013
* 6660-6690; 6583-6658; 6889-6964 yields 0.044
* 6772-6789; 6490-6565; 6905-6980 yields 0.003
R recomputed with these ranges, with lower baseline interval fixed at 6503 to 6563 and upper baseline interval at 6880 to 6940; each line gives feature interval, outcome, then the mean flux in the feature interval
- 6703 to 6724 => 0.1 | 8.12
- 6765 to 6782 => -0.3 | 8.39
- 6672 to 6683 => 0.6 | 7.69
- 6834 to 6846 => -0.4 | 8.55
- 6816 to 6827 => 0.4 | 8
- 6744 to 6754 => -0.1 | 8.24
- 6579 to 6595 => -0.3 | 8.12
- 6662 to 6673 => 0.3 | 7.84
